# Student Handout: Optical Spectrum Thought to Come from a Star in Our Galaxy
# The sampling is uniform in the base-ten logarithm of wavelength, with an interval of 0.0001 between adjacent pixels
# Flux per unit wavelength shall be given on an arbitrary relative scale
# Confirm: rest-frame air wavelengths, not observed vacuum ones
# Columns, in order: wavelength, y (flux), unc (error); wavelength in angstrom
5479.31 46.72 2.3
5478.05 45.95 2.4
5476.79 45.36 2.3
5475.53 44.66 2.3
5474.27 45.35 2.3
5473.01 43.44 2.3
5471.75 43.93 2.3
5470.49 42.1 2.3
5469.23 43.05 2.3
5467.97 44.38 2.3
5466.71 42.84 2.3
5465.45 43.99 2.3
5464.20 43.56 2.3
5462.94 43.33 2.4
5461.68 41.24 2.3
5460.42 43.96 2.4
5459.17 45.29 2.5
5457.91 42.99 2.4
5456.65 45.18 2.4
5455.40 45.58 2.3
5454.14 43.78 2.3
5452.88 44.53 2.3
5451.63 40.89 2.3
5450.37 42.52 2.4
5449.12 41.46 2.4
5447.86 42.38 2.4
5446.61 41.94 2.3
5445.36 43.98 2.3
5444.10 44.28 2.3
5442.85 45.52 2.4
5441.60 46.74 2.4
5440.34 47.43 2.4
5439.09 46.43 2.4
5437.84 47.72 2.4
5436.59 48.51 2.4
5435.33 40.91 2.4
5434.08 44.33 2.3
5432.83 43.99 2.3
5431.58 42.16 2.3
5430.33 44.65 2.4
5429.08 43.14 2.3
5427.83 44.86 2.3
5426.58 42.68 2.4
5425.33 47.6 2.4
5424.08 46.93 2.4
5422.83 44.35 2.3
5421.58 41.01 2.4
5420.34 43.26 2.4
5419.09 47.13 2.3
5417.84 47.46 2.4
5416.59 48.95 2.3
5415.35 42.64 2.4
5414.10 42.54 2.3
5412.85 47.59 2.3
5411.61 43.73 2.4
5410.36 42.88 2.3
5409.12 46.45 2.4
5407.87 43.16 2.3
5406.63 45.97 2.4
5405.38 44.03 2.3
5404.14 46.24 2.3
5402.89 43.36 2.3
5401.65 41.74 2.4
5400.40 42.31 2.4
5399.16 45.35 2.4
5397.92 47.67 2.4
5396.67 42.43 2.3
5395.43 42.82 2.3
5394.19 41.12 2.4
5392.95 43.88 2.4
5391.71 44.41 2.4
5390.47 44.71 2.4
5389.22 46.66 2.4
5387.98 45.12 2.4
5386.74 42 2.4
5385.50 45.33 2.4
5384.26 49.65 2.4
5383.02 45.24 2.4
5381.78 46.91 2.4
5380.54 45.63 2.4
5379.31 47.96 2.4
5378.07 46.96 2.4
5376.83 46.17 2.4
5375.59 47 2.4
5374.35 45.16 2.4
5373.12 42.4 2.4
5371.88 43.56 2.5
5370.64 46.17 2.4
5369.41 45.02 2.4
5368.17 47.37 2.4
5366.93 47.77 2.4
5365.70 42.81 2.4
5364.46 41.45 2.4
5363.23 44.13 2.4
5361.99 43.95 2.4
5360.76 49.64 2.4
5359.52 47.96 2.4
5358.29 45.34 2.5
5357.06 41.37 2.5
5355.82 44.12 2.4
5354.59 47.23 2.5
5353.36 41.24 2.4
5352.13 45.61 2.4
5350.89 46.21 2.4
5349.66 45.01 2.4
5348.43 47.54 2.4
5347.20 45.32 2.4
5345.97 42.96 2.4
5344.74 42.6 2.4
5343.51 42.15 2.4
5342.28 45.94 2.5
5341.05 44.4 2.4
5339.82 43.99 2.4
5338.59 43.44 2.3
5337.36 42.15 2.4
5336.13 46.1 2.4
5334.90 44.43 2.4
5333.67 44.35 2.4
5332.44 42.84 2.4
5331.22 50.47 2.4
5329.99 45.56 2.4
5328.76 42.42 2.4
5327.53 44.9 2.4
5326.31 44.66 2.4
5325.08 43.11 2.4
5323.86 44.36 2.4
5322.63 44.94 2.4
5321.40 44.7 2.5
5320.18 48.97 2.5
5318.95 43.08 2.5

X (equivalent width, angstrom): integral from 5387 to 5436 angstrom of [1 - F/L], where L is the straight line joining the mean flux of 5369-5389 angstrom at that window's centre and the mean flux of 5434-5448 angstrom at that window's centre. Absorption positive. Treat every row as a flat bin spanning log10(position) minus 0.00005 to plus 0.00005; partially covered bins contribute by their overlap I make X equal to 1.1 angstrom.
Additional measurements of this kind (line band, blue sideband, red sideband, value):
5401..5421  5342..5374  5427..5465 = -0.19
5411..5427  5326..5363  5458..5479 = -0.30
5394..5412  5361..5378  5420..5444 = 0.37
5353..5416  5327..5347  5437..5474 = -0.96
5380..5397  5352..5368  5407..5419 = 0.11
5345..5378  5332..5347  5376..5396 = -0.43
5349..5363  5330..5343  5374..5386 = 0.13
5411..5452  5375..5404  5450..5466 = -0.38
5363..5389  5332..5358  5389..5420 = -0.61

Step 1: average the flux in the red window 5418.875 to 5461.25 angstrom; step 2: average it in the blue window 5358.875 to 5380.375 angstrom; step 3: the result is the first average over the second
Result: 0.97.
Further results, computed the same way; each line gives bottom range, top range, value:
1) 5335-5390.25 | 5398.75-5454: 0.99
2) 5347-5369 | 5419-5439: 0.99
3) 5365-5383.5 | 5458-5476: 0.95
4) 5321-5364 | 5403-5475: 0.99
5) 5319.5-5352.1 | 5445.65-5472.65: 0.97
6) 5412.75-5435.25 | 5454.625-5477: 0.98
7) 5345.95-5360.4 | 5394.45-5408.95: 0.98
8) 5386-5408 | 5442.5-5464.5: 0.99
